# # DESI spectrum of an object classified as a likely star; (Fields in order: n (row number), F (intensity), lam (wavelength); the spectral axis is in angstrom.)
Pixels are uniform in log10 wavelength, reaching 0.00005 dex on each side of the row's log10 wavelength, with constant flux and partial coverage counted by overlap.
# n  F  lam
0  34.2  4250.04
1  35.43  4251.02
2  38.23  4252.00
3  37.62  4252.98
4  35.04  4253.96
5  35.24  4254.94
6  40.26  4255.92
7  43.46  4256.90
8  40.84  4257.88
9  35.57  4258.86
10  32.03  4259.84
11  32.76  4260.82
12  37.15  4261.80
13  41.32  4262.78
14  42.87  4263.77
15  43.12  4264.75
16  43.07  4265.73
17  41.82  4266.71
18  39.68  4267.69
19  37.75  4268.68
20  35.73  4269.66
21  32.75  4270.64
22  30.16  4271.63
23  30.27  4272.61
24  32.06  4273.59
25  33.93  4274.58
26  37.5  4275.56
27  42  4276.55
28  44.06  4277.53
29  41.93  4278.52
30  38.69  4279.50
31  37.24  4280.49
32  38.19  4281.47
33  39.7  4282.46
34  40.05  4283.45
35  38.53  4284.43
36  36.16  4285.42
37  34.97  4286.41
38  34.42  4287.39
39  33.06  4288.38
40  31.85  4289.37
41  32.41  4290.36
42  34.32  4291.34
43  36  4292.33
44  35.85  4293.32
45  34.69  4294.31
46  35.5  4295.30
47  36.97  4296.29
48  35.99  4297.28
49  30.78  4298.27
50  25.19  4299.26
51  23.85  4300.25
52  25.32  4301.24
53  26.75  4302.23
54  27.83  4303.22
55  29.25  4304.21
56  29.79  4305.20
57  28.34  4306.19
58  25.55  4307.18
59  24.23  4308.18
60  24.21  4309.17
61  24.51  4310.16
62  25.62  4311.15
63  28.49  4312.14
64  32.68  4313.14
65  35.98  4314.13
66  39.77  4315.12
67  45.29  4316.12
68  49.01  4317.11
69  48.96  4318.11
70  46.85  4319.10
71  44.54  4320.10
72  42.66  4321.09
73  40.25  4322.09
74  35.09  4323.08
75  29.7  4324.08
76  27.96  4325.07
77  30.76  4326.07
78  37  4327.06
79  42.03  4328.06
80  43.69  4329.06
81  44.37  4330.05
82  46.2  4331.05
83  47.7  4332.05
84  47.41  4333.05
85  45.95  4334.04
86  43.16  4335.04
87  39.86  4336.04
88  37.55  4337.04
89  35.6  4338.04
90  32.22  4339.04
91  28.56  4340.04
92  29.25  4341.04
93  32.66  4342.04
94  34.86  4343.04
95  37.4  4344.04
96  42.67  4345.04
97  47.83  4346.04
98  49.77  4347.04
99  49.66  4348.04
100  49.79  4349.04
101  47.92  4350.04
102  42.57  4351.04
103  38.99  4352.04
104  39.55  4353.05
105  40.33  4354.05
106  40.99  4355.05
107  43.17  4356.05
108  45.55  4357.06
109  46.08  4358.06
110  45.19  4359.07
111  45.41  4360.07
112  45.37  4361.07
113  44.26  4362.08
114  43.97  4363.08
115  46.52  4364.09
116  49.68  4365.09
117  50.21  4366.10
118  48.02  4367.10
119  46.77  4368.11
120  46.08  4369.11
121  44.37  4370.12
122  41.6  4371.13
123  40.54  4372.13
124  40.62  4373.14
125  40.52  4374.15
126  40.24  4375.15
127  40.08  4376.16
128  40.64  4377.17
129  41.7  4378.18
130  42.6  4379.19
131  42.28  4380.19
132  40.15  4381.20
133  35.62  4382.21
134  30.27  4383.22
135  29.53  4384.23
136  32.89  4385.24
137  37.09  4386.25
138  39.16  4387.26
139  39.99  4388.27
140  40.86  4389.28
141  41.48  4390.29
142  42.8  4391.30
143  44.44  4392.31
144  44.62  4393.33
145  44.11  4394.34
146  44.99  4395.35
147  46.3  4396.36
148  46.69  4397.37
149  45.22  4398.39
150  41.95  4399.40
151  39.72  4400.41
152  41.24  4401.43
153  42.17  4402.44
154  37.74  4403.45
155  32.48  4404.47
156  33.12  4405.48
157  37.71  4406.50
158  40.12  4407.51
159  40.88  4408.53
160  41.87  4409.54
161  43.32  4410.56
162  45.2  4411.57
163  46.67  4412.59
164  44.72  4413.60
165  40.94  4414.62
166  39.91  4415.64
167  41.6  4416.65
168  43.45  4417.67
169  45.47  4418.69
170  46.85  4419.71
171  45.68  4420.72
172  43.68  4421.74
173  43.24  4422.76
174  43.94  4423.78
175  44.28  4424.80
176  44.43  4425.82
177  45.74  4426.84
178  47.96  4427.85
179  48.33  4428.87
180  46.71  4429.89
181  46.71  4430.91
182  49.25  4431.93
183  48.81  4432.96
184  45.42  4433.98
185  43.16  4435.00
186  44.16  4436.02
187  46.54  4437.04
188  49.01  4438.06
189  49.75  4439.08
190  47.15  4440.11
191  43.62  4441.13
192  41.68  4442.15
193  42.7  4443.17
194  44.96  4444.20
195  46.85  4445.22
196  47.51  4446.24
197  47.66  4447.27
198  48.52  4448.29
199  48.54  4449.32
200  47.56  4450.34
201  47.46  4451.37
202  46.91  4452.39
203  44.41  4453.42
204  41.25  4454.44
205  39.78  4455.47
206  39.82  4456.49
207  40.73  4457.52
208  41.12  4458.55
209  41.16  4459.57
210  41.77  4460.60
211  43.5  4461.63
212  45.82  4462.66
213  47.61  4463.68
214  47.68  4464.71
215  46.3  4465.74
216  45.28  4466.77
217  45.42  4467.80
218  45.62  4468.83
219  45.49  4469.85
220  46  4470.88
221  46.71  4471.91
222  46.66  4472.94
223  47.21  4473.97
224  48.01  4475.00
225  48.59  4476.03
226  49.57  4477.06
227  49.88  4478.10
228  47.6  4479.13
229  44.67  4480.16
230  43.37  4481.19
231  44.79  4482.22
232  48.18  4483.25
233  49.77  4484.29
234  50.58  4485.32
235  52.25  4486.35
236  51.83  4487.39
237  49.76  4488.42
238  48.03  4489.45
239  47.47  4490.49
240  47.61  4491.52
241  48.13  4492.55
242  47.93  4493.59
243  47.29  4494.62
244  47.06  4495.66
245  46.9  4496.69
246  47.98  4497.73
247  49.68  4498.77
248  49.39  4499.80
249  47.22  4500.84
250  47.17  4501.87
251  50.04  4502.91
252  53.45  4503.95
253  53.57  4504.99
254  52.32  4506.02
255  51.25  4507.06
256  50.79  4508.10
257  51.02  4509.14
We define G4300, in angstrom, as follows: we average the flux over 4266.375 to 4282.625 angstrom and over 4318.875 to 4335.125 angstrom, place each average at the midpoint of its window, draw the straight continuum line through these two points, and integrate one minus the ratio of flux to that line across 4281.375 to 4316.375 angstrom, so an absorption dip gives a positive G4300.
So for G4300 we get 6.0 angstrom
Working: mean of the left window 37.2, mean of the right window 40.8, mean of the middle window 32.1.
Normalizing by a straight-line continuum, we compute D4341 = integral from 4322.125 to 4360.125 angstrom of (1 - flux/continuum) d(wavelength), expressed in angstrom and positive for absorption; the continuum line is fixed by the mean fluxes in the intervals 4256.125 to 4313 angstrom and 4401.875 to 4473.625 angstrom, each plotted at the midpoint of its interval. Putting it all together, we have -2.5 angstrom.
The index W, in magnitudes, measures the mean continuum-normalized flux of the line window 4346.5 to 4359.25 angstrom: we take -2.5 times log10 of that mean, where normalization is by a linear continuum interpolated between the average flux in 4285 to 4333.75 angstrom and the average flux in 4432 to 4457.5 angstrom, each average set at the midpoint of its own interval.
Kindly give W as -0.16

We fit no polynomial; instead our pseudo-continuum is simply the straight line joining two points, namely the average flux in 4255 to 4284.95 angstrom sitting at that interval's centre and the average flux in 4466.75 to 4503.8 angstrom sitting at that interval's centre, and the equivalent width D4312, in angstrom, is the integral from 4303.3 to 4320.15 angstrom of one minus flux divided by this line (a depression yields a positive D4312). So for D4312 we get 2.6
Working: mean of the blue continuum 38.1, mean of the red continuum 47.8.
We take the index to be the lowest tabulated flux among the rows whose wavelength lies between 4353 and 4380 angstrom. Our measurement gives 39.55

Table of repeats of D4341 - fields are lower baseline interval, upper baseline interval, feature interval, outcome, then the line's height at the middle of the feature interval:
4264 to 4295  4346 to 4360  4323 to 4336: 0.63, 42.2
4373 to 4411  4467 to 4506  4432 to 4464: -0.11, 44.9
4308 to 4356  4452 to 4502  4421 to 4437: -0.62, 44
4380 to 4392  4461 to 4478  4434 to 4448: -0.71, 43.6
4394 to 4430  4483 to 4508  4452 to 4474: 1.22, 46.9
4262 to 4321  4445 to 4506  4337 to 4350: -0.28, 38.6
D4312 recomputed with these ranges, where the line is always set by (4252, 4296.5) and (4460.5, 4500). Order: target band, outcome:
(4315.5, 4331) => -0.5 angstrom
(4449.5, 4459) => 0.6 angstrom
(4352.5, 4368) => -1.3 angstrom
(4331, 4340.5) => 0.0 angstrom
